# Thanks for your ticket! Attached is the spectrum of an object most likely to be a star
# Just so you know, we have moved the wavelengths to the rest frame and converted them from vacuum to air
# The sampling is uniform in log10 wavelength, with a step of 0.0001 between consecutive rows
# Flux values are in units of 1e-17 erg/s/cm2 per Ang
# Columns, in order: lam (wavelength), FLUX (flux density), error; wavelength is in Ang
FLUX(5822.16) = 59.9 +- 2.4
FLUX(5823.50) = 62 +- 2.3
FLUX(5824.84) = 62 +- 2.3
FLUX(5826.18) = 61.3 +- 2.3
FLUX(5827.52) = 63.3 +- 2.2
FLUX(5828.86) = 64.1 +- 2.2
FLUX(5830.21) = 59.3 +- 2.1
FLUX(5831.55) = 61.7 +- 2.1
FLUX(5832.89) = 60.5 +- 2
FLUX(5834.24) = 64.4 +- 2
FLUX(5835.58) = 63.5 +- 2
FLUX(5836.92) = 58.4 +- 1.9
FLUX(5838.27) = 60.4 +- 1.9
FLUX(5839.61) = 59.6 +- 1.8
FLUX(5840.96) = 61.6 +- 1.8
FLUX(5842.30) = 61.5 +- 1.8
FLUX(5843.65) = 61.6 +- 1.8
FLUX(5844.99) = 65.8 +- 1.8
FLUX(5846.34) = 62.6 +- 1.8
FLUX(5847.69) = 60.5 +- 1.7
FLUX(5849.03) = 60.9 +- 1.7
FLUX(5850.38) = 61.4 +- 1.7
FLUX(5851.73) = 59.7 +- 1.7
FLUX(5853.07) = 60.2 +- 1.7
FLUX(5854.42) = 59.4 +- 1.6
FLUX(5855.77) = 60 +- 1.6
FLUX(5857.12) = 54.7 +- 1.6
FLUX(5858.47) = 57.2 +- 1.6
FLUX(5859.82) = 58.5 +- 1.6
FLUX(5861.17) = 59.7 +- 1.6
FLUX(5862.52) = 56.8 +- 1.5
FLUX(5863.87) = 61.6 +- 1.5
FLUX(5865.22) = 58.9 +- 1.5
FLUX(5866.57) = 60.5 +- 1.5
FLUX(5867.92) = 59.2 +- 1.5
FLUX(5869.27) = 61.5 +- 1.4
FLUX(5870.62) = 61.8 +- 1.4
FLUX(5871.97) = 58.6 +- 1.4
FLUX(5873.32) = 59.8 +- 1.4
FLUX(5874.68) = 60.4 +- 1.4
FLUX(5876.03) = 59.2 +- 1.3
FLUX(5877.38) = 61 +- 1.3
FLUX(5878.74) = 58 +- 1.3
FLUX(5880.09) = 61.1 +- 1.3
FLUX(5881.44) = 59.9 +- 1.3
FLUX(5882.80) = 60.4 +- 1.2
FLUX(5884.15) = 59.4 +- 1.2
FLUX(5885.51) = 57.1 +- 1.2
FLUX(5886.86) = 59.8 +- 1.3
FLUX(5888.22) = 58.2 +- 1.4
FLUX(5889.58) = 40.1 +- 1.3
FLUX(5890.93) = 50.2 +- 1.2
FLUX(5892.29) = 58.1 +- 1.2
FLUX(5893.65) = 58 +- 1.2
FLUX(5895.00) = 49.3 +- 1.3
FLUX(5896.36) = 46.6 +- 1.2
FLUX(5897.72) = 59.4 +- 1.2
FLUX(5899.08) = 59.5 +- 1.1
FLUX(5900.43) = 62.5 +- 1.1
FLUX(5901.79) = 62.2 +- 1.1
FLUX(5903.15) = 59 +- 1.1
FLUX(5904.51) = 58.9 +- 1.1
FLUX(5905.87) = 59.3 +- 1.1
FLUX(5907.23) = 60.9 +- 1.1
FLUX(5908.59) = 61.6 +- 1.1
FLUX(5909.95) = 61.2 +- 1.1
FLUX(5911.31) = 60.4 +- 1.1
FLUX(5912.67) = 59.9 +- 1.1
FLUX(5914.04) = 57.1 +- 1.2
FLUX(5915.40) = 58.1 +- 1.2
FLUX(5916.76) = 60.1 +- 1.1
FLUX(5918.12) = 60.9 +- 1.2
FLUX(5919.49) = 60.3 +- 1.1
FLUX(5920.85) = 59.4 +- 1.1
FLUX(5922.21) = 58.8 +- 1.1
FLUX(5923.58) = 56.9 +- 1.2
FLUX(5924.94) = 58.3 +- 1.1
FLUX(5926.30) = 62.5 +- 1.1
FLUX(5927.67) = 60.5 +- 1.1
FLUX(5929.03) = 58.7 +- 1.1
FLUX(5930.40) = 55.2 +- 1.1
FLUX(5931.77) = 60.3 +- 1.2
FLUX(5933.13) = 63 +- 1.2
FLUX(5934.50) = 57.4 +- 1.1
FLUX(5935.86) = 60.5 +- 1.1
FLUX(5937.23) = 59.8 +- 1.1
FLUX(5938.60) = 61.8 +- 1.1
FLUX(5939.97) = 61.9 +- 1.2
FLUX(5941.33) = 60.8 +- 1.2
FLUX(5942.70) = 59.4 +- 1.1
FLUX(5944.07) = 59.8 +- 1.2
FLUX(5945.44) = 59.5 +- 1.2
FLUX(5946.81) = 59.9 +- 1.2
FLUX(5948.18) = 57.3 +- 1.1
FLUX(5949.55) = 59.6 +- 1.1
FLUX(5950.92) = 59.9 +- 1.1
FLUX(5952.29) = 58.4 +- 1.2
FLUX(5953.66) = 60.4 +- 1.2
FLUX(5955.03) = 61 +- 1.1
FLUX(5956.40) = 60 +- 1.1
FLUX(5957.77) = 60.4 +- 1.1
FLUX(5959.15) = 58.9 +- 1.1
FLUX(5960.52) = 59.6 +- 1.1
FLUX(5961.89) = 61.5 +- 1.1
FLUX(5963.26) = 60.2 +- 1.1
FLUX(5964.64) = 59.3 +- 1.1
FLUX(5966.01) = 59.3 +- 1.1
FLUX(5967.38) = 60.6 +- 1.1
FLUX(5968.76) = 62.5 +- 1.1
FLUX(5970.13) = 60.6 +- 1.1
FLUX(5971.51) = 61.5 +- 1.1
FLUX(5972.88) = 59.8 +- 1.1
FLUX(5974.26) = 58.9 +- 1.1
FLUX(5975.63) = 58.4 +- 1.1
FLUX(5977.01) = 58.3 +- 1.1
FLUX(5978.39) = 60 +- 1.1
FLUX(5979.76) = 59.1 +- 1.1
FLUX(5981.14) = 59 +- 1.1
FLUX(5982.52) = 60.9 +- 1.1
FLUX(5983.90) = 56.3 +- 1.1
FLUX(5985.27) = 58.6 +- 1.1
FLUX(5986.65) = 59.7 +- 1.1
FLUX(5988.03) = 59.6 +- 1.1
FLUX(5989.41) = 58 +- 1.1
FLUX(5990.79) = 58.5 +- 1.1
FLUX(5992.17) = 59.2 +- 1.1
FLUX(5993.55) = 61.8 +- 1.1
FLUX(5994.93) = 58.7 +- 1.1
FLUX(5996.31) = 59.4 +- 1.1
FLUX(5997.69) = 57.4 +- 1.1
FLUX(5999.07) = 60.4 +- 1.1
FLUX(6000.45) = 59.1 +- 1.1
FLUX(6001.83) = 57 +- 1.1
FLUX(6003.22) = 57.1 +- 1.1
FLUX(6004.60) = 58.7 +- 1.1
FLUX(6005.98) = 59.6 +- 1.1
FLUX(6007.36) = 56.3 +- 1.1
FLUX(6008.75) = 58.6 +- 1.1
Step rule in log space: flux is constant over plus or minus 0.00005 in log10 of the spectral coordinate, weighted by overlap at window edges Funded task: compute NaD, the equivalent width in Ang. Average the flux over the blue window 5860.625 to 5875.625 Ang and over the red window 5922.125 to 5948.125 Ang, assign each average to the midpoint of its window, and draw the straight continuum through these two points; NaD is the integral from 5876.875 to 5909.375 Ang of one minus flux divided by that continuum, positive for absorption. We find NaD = 1.3 Ang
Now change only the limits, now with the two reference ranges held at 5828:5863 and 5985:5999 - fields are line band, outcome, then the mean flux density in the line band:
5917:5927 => 0.0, 59.6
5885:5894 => 0.9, 54.3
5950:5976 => -0.3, 60.1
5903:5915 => 0.0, 59.8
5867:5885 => 0.1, 60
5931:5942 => -0.2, 60.7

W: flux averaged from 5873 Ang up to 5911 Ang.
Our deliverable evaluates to 57.9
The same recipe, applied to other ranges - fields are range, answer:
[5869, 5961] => 59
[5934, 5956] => 59.9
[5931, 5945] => 60.4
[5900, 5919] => 60.1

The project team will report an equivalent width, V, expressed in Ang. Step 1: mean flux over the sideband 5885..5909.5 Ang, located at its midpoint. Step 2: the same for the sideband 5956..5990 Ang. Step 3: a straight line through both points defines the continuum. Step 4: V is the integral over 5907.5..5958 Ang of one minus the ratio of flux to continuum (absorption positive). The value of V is -1.4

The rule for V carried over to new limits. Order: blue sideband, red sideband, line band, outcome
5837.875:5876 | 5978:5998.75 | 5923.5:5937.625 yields 0.0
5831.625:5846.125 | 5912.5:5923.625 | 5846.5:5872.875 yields 0.6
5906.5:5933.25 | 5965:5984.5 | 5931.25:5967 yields -0.2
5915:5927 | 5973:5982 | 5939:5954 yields -0.1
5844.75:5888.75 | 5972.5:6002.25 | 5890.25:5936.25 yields 0.6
